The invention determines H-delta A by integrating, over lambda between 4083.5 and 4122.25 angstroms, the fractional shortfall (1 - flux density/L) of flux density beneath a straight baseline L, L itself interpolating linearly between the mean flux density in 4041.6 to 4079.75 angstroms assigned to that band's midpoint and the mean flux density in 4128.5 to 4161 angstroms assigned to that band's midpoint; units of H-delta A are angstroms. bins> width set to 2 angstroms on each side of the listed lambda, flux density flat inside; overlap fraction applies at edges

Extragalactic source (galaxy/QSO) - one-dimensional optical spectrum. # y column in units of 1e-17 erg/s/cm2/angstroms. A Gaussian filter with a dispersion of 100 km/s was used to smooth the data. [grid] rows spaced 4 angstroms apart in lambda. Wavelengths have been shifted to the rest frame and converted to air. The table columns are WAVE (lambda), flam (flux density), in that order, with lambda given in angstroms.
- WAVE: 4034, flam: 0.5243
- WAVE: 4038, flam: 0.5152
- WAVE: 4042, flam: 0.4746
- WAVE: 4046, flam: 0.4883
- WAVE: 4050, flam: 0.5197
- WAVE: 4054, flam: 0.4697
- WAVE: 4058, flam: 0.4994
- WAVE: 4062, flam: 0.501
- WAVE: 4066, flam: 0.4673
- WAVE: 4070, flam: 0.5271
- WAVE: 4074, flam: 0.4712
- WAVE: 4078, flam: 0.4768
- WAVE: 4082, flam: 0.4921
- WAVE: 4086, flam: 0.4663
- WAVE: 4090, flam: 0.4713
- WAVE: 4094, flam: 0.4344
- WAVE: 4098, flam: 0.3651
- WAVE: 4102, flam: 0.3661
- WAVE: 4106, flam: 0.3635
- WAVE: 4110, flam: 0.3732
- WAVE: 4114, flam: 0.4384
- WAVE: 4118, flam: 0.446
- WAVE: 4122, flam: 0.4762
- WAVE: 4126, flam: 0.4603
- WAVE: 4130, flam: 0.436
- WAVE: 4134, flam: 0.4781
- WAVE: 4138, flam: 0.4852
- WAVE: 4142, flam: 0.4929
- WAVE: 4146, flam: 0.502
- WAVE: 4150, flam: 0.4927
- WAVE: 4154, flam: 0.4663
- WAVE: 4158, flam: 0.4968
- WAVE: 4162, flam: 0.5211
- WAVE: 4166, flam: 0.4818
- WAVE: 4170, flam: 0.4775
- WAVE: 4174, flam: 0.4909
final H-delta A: 5.43 angstroms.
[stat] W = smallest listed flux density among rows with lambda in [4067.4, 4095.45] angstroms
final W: 0.4344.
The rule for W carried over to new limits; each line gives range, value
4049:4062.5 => 0.4697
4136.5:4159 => 0.4663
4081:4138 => 0.3635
